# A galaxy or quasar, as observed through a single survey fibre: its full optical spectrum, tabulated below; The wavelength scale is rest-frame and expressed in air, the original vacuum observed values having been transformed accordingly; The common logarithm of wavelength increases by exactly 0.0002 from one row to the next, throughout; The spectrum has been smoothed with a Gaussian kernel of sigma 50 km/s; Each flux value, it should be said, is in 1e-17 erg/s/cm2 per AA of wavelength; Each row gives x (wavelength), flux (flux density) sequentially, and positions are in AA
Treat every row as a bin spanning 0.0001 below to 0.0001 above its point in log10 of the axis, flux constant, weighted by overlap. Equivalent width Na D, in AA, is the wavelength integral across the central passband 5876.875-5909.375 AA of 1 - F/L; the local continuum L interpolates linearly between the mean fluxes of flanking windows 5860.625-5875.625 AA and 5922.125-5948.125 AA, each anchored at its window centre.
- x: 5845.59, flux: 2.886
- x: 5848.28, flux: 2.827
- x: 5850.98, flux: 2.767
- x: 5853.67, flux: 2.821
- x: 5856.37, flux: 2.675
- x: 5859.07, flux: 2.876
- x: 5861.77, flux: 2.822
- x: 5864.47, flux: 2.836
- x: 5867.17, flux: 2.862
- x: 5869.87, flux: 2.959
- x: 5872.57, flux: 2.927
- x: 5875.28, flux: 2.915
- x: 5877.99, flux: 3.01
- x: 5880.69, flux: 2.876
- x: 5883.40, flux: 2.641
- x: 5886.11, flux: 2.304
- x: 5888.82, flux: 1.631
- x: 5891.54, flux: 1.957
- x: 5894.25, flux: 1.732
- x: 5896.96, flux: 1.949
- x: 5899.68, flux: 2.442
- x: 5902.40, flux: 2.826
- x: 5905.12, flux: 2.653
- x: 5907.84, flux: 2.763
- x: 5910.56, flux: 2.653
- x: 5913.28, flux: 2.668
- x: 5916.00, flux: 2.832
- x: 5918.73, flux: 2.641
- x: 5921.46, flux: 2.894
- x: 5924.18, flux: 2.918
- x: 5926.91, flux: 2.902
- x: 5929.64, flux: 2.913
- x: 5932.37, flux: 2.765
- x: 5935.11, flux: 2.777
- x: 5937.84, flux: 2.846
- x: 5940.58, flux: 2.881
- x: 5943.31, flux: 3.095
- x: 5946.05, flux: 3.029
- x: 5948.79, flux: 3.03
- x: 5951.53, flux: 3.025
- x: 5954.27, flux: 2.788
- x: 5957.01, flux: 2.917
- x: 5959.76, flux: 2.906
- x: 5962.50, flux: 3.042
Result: 5.6 AA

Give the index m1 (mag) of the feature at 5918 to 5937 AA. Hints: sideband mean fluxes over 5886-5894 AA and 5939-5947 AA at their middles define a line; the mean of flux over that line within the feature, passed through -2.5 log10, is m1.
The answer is -0.07 mag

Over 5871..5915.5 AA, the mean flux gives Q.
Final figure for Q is 2.51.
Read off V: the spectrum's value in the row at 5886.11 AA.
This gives 2.304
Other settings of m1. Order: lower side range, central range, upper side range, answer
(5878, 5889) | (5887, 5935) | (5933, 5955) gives 0.07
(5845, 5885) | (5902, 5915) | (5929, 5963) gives 0.07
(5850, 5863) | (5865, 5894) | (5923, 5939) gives 0.09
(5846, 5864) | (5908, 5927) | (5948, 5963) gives 0.04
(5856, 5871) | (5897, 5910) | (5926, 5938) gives 0.10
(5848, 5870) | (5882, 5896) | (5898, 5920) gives 0.31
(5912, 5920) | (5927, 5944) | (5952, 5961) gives -0.03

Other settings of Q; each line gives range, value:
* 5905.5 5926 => 2.77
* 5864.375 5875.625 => 2.91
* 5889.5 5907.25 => 2.26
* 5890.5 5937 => 2.61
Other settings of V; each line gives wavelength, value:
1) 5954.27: 2.788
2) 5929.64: 2.913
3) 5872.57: 2.927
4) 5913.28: 2.668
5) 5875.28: 2.915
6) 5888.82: 1.631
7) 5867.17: 2.862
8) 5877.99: 3.01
